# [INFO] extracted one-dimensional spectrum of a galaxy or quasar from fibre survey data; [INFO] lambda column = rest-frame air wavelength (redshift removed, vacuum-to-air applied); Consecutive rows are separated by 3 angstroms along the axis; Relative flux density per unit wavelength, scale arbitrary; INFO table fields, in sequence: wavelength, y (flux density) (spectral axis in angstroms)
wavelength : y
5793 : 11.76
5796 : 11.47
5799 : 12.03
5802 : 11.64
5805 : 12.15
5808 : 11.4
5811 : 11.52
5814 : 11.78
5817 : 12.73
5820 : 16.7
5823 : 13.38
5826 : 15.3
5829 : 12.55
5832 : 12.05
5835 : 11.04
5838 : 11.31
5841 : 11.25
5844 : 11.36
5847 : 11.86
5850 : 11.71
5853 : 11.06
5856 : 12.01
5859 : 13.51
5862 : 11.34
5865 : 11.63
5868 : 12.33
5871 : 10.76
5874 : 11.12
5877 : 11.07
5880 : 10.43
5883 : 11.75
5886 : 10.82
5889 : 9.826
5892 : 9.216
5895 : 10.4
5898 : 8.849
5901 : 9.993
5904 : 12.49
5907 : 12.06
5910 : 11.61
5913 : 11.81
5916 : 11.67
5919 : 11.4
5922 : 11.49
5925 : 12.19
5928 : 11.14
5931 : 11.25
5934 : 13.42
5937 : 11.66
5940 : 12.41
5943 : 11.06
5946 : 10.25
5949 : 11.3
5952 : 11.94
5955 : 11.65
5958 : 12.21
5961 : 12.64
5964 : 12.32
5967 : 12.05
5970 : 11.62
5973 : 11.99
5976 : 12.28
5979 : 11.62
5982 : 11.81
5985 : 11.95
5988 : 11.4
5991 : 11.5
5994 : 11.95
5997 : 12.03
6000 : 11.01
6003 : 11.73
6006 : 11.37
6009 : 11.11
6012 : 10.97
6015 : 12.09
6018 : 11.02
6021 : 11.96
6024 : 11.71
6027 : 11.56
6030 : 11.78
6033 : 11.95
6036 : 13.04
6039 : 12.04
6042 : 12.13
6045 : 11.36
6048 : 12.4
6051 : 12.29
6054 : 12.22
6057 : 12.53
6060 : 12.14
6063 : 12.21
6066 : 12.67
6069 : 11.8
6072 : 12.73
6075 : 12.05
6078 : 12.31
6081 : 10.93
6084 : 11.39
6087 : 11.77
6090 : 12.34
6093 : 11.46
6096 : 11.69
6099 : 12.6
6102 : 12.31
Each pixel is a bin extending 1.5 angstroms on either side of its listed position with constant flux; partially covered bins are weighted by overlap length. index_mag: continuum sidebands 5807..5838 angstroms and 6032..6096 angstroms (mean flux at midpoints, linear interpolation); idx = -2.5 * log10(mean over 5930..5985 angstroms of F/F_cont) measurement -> 0.05 mag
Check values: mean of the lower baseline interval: 12.8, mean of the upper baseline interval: 12.1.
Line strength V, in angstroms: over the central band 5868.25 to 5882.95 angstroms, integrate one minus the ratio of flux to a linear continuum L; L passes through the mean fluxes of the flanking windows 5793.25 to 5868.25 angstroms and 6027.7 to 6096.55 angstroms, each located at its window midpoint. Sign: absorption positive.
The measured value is 1.3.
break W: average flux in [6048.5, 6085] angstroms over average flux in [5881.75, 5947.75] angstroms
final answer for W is 1.1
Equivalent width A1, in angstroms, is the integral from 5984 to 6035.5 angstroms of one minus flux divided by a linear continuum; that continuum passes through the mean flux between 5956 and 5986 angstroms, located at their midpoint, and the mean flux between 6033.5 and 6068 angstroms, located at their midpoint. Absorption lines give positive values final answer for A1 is 2.2 angstroms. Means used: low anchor 12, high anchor 12.3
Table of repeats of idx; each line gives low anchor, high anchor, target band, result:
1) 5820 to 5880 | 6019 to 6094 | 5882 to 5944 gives 0.07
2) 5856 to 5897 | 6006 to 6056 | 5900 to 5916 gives -0.04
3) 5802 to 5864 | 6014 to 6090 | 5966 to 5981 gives 0.02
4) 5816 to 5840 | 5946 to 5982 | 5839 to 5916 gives 0.13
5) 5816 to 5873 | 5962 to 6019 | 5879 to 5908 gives 0.15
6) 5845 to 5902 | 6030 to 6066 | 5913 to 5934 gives -0.03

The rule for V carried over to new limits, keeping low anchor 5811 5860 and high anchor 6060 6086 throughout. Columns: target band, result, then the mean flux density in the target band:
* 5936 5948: 0.90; 11.3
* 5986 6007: 0.98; 11.6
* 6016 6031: 0.60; 11.6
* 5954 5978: 0.22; 12.1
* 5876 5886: 1.06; 11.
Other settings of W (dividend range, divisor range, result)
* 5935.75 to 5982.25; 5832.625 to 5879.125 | 1.02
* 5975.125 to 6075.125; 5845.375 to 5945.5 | 1.05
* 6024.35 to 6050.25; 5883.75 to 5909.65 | 1.14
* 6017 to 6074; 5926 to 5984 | 1.02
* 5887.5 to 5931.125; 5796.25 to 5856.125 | 0.90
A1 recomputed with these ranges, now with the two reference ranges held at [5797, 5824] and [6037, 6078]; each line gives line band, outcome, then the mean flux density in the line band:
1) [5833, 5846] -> 1.3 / 11.3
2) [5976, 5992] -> 0.8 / 11.7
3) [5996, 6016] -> 1.4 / 11.4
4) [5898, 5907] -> 1.0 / 11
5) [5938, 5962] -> 1.4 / 11.7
